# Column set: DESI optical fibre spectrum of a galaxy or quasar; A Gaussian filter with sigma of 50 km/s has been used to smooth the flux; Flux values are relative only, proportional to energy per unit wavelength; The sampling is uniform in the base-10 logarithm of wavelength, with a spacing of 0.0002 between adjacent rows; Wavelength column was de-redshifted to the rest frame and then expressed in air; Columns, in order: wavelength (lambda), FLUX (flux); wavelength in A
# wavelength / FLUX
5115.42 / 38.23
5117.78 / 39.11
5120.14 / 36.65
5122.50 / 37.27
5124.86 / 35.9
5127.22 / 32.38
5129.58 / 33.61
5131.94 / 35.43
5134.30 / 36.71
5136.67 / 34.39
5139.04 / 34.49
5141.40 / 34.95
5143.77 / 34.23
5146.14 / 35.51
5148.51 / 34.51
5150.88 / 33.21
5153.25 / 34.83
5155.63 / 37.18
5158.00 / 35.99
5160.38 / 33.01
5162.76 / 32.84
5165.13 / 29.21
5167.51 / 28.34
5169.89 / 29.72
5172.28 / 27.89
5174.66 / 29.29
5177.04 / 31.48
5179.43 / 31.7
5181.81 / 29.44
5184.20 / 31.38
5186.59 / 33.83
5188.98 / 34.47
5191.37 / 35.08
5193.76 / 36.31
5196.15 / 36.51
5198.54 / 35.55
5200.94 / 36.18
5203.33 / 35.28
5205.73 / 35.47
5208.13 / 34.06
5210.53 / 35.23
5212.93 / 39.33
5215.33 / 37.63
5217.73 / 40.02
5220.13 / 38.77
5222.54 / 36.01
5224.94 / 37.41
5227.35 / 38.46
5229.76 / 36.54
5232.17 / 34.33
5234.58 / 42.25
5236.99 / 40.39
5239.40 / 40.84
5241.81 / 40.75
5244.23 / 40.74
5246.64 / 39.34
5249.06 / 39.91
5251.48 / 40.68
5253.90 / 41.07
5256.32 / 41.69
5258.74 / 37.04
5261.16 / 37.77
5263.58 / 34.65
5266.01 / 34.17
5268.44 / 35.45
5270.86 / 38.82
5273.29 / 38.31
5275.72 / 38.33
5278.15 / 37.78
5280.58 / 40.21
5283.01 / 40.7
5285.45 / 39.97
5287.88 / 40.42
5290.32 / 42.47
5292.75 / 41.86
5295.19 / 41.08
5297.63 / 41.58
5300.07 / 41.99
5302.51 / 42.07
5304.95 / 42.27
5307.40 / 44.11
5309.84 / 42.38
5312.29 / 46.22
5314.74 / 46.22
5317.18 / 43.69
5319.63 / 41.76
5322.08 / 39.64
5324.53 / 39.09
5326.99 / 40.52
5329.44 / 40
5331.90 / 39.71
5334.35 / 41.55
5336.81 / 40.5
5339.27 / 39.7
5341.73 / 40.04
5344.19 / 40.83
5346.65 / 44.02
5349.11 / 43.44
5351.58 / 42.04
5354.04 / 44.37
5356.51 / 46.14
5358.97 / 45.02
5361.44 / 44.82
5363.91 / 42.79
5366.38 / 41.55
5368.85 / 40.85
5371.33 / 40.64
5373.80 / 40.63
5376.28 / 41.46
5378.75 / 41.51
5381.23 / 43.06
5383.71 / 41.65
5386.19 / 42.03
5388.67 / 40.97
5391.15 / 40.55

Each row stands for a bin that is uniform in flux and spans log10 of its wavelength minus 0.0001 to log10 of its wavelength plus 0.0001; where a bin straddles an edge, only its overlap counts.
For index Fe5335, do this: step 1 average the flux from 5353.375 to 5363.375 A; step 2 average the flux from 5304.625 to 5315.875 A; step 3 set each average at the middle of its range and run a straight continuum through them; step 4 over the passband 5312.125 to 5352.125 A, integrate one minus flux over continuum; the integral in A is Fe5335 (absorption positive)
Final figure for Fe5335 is 2.7 A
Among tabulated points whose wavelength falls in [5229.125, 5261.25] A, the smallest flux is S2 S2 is 34.33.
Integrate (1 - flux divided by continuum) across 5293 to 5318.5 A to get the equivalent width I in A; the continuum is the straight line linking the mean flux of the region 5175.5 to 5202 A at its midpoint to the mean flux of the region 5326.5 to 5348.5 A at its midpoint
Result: -2.44 A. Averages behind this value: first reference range 33.7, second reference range 40.9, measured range 43.1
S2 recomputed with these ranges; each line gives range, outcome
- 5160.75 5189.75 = 27.89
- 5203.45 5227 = 34.06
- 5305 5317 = 42.38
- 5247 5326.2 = 34.17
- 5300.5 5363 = 39.09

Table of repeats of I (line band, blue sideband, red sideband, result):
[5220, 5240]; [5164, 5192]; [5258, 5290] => -1.97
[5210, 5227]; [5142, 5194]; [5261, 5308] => -1.05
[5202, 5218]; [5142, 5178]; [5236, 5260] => 0.17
